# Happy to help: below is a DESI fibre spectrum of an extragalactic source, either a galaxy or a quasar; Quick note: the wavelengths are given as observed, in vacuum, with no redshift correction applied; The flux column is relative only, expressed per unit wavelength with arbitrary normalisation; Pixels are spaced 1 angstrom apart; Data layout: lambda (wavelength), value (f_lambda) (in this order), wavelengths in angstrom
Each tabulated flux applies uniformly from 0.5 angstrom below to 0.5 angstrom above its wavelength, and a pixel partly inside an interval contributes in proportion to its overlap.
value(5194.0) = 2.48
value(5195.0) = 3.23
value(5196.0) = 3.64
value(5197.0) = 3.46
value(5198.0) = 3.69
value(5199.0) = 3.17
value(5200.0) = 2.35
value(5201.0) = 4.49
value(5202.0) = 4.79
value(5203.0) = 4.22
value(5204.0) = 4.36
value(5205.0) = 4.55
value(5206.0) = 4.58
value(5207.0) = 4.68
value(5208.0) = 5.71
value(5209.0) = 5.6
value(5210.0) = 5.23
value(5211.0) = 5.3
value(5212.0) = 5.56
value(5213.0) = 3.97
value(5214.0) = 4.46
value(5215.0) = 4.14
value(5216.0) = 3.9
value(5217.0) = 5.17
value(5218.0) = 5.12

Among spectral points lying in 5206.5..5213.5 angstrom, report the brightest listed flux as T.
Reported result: 5.71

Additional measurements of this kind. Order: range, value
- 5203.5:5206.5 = 4.58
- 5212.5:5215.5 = 4.46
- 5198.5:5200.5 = 3.17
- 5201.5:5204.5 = 4.79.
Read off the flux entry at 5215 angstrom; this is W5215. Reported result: 4.14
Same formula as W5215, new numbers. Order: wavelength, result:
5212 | 5.56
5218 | 5.12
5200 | 2.35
